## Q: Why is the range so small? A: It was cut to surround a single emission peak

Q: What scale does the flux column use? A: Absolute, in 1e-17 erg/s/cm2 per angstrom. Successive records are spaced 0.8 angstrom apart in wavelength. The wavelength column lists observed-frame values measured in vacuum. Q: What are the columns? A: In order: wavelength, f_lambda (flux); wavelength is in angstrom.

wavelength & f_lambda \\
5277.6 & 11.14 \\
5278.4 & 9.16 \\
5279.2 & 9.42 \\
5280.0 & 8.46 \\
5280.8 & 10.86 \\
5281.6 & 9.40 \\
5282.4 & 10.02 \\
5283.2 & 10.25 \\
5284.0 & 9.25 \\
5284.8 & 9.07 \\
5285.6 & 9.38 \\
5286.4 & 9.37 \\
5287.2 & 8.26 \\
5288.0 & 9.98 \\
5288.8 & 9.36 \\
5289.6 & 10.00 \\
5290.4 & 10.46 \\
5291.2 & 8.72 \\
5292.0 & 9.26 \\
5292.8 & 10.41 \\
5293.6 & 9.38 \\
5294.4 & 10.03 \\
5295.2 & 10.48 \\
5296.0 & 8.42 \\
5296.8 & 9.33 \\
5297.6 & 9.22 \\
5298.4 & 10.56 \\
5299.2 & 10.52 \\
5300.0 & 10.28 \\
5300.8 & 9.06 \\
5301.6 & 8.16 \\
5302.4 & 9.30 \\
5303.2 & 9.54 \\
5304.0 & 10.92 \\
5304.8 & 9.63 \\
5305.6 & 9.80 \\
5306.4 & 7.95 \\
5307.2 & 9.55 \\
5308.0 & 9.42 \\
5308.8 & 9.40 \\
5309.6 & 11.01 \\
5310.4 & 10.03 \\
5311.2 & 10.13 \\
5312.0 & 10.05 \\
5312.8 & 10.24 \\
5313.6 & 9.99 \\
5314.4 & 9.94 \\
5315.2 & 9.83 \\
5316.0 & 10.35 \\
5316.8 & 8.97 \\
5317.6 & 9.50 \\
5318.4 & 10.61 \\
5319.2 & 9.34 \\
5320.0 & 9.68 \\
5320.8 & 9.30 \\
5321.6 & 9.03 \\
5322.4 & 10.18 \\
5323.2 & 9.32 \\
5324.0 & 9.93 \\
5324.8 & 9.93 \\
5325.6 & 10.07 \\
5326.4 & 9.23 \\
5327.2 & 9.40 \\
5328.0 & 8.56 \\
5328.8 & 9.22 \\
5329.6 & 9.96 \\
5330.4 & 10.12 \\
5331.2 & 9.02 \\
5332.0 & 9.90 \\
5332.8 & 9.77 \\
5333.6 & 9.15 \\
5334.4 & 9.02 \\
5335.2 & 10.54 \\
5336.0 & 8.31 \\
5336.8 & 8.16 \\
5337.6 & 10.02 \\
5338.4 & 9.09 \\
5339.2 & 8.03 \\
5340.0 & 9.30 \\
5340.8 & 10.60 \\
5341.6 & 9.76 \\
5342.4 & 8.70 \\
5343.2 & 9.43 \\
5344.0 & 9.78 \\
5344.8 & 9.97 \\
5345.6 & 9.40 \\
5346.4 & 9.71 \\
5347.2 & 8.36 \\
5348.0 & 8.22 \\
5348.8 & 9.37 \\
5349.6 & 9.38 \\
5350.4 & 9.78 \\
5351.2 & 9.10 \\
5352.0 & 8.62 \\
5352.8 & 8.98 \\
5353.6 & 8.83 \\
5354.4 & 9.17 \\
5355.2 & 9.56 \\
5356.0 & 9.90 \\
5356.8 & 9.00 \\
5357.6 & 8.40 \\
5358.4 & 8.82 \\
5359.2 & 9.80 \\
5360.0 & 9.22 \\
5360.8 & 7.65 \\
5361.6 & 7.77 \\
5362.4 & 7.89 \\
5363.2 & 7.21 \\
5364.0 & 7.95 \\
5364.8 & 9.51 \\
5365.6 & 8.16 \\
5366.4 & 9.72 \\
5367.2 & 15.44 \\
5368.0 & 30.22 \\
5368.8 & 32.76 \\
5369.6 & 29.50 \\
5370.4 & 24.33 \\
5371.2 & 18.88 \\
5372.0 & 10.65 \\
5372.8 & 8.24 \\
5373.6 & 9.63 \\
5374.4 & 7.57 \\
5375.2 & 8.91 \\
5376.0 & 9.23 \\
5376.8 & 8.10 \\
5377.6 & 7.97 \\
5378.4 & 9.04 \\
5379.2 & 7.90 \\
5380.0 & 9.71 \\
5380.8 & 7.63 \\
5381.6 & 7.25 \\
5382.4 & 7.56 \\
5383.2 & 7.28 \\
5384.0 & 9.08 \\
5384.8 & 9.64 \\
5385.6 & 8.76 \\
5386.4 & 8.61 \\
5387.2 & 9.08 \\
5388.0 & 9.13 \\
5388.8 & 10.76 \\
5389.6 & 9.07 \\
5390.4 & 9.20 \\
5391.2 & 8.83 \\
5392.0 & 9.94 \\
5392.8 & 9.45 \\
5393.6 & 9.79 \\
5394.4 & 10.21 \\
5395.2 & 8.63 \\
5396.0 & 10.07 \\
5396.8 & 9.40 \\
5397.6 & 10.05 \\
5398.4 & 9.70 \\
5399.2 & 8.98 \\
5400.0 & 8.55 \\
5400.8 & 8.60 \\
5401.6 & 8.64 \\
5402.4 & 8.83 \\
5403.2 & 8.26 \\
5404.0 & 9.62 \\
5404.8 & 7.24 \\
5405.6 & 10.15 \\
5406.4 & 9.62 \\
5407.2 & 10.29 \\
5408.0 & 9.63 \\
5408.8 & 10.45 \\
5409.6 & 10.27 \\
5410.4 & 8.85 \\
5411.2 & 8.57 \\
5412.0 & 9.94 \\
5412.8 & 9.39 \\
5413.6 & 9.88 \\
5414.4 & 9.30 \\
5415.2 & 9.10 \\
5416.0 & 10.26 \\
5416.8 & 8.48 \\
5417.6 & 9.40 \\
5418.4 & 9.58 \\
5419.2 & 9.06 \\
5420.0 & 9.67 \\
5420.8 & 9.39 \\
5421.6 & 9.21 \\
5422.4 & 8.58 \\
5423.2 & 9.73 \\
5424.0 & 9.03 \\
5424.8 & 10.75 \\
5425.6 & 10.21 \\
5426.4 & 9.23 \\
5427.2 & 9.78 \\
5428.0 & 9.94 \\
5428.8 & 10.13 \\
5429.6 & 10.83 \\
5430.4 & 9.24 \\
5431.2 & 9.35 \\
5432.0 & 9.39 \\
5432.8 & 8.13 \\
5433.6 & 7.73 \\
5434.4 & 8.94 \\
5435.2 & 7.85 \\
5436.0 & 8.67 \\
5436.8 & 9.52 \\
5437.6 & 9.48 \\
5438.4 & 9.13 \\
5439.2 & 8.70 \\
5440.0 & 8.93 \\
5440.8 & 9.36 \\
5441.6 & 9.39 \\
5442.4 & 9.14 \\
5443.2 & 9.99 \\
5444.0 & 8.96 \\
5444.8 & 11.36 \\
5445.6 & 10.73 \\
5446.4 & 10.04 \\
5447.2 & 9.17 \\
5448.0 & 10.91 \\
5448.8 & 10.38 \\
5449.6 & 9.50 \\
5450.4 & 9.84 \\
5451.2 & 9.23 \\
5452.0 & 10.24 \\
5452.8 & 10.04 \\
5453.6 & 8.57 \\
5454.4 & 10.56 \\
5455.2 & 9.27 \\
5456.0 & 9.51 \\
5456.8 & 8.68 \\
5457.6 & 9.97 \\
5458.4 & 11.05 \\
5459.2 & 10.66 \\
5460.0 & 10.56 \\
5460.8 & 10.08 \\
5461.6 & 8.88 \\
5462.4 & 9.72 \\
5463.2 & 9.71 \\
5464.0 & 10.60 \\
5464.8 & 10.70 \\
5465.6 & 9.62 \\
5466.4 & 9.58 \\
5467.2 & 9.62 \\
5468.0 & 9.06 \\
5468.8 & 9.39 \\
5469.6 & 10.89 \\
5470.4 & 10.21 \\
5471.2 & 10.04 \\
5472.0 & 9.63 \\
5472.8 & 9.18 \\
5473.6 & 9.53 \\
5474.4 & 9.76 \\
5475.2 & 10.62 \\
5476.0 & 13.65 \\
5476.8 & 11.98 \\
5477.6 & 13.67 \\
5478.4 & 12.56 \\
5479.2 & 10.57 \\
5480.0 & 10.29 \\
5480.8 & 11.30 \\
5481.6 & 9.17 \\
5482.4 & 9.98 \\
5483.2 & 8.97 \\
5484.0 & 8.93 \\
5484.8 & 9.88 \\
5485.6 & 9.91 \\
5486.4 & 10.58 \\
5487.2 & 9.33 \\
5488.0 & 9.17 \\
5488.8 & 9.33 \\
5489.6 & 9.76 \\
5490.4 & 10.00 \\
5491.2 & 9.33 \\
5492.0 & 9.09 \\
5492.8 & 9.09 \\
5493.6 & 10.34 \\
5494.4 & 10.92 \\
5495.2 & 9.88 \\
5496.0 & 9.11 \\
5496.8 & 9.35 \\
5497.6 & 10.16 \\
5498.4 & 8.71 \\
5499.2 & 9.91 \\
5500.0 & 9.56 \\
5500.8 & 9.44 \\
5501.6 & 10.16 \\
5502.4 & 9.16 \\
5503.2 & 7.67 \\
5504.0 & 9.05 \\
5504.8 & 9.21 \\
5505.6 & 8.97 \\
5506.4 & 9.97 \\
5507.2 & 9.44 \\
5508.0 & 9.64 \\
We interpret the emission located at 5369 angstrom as H-beta 4861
